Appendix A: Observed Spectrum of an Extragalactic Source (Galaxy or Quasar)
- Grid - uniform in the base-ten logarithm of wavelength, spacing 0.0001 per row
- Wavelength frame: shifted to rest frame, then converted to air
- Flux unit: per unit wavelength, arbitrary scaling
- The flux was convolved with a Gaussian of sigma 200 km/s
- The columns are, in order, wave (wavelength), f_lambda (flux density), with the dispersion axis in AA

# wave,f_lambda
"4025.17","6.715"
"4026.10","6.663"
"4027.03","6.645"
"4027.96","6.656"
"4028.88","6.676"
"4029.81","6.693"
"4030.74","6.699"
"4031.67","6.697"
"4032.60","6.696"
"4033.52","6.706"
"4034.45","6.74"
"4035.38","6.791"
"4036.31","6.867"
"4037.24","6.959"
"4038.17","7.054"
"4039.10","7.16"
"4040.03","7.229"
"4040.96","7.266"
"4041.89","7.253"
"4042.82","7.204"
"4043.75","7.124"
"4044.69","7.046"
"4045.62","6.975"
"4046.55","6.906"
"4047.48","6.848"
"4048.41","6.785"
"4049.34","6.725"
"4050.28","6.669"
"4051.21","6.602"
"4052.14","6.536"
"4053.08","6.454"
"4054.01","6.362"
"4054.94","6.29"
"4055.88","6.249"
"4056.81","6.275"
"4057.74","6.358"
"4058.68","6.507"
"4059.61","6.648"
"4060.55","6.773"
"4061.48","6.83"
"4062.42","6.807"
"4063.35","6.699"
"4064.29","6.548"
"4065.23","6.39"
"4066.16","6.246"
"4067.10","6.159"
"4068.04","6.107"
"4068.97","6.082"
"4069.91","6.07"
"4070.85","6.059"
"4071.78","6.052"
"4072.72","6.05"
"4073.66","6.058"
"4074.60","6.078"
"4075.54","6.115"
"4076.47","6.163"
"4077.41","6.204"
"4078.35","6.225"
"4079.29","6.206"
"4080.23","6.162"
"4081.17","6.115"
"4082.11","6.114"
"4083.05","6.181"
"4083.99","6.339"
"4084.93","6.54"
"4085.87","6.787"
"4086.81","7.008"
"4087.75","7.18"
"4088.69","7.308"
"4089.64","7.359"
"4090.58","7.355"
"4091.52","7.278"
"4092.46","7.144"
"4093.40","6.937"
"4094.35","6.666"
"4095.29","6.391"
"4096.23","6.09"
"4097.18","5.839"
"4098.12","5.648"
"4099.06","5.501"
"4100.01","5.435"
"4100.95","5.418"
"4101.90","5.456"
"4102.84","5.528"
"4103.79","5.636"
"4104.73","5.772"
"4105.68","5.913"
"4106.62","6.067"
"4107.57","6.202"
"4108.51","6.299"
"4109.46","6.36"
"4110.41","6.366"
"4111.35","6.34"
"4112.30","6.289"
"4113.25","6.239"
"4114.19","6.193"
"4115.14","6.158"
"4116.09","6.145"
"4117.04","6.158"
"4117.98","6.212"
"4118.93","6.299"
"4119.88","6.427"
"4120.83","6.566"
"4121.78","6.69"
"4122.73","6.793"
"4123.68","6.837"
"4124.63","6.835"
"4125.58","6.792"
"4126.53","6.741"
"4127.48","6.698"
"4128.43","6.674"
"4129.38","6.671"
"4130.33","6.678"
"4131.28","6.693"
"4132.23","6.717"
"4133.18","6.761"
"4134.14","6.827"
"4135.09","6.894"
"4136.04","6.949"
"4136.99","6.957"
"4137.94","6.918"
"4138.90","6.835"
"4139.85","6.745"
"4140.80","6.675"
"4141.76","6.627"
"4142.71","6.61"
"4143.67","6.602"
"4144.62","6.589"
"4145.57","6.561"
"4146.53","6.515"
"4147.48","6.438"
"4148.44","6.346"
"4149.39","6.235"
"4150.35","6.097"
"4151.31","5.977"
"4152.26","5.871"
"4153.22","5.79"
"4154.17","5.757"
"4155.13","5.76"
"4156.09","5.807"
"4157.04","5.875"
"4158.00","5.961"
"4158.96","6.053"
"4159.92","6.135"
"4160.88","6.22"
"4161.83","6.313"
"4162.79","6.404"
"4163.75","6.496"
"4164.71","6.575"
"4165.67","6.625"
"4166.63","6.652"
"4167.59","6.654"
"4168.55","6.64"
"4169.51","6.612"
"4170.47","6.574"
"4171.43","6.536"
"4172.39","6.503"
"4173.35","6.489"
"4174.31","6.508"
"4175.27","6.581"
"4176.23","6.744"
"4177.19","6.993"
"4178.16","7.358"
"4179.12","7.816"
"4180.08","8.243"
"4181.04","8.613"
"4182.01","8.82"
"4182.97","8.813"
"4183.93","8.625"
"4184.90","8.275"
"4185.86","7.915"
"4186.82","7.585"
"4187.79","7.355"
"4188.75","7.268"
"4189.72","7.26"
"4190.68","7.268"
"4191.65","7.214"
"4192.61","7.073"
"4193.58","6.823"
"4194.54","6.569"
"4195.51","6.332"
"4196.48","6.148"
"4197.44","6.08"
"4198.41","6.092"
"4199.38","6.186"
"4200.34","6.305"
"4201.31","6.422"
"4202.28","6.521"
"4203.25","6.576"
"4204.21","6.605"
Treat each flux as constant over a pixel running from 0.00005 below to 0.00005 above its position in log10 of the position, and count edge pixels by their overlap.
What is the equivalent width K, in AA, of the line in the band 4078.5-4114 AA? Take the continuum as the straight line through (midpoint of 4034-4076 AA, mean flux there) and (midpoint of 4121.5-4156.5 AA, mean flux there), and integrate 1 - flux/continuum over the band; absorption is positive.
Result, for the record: 1.4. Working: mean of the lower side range 6.6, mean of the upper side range 6.54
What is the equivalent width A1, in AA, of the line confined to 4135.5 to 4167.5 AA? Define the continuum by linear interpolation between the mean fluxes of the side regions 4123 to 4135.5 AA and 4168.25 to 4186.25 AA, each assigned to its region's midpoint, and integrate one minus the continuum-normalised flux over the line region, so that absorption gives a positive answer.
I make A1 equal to 3.1 AA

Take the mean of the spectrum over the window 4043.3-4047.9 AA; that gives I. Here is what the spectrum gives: 6.97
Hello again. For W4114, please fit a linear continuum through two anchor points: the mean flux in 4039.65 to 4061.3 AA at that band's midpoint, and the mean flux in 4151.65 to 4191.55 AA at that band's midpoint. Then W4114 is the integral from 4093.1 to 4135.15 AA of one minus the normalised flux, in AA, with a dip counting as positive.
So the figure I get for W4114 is 3.2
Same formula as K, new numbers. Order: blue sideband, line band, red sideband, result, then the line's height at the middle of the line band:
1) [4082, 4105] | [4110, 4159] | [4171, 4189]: 3.3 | 6.92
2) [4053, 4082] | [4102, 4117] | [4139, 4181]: 0.7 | 6.39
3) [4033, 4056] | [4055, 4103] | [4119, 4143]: 3.2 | 6.8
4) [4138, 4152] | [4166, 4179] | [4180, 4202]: 0.4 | 6.94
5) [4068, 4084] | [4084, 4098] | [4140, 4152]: -1.4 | 6.2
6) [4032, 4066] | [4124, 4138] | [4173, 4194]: 0.9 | 7.23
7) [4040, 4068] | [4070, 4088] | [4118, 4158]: 0.9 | 6.62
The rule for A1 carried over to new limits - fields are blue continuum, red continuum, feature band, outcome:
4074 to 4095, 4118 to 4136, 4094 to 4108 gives 1.7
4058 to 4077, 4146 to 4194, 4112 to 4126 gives 0.3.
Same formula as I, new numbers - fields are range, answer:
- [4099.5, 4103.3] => 5.46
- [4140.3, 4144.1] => 6.62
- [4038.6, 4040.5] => 7.19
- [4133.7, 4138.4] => 6.92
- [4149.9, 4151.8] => 6.04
